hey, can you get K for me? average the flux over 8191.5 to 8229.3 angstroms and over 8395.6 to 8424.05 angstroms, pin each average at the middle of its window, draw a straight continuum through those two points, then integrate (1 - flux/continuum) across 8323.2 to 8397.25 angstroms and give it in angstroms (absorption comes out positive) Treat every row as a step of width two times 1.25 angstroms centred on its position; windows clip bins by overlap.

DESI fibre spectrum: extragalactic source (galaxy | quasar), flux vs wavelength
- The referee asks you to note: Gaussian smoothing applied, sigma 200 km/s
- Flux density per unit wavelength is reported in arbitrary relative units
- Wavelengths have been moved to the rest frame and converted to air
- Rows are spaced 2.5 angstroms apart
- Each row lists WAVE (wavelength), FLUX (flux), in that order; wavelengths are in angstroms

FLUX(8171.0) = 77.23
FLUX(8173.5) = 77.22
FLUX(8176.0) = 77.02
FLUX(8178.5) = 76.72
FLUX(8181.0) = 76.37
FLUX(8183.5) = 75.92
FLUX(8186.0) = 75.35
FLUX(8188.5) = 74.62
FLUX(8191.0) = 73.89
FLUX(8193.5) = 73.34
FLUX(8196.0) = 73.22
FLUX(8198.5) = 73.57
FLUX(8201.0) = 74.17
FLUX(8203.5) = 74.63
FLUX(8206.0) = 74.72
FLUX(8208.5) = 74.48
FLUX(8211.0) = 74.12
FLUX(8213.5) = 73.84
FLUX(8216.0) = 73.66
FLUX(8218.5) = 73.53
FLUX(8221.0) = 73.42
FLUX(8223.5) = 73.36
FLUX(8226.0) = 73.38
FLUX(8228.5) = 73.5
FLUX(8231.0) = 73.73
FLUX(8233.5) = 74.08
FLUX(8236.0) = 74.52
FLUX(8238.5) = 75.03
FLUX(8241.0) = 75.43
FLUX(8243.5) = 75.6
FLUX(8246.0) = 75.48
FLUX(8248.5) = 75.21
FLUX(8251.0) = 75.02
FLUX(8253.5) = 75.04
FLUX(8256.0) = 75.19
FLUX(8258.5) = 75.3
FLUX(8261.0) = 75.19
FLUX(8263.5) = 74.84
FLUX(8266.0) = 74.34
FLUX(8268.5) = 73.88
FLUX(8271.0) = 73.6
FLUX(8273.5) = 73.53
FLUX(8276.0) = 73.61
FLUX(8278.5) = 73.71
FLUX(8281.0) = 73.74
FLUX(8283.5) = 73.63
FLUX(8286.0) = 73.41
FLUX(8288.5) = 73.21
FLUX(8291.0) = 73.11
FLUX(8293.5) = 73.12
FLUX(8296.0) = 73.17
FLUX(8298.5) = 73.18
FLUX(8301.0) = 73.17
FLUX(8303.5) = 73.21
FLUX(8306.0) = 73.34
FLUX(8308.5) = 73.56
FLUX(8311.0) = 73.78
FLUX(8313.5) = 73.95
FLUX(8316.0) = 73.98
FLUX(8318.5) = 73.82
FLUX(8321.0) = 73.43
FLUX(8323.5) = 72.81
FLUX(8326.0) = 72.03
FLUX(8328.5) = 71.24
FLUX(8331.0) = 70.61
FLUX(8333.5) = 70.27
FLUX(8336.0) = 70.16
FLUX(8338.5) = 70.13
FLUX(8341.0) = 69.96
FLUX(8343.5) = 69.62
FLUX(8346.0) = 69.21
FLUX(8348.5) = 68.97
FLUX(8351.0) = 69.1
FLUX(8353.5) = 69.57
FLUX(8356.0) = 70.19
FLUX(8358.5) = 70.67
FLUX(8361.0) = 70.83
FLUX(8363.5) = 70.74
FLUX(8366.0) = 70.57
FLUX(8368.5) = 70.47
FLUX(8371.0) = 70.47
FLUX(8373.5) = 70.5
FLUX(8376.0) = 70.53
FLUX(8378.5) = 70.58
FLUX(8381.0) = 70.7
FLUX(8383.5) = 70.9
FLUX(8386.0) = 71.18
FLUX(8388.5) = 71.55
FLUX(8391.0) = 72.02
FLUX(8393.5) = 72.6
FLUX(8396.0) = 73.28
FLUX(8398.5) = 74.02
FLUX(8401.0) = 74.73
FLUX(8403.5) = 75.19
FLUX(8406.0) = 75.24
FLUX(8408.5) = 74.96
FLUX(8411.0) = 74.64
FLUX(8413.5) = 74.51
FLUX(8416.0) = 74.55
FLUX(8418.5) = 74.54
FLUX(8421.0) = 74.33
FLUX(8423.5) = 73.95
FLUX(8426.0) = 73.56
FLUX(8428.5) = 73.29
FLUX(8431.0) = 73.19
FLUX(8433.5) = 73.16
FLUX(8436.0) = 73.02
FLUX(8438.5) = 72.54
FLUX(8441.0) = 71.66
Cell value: 3.66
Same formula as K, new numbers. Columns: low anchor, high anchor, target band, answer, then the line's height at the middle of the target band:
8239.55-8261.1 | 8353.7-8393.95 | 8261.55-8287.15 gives 0.2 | 74.4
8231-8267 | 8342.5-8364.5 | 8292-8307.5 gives -0.2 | 72.5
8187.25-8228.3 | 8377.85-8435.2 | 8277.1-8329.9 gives 0.3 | 73.6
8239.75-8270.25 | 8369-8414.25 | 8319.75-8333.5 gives 0.4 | 73.7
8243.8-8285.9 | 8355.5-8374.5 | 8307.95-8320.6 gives -0.2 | 72.5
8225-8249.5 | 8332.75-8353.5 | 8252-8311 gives -1.1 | 72.5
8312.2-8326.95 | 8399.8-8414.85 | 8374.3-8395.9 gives 0.9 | 74.5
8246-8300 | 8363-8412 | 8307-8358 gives 1.3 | 73.1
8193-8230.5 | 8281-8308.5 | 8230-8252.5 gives -0.4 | 73.6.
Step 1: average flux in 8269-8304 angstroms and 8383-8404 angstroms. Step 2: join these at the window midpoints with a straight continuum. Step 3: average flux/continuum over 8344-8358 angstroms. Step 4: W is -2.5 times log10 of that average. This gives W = 0.05 mag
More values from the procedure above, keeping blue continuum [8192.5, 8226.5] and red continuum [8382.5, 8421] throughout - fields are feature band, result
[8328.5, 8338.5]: 0.05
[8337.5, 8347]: 0.06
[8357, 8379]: 0.05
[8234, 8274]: -0.02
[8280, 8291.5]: 0.00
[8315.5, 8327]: 0.01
